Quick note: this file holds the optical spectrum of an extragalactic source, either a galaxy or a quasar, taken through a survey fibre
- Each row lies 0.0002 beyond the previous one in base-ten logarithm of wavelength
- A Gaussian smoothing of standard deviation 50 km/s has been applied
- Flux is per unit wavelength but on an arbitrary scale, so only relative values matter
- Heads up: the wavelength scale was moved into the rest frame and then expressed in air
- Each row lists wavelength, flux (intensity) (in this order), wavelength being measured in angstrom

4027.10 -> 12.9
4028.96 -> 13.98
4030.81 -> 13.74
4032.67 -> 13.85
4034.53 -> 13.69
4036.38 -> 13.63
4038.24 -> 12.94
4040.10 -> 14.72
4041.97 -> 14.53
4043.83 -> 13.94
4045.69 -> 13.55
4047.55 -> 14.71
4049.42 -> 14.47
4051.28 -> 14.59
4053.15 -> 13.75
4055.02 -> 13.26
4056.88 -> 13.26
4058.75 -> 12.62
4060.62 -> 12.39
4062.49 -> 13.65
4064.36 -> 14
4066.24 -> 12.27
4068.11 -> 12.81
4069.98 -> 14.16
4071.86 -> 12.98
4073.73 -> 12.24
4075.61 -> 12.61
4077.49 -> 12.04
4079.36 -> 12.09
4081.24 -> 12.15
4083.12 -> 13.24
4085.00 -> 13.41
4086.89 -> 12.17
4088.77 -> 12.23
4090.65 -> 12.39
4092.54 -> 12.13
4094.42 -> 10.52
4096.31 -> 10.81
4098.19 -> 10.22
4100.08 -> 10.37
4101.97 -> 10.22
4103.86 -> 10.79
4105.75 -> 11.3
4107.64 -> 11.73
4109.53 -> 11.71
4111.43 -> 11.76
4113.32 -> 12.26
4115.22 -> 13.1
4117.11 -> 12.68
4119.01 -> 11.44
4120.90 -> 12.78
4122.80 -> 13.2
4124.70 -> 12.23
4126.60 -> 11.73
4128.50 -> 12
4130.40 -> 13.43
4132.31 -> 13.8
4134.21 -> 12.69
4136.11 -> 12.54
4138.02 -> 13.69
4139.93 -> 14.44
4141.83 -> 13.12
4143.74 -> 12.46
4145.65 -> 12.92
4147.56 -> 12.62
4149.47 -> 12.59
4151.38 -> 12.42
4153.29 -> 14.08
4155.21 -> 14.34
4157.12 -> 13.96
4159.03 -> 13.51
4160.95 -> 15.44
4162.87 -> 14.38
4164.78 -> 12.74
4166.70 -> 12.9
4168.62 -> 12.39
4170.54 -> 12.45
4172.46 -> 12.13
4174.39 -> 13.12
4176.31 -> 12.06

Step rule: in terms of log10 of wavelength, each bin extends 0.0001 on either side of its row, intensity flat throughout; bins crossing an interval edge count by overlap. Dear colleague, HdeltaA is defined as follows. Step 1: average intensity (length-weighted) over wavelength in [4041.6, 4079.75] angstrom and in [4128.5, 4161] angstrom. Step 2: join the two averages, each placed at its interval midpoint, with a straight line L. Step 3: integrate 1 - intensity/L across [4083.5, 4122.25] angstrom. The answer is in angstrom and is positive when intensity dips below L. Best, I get 4.6 angstrom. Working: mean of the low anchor 13.3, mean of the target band 11.7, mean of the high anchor 13.3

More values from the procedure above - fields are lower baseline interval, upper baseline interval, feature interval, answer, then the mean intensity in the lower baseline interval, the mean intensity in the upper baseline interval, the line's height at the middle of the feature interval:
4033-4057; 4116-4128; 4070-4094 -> 1.2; 13.9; 12.3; 13.2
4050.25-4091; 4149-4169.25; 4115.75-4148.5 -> 1.4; 12.9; 13.6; 13.4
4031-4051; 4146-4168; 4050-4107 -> 6.1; 14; 13.5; 13.9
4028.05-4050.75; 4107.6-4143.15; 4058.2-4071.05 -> 0.4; 14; 12.7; 13.6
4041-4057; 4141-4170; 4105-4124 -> 1.9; 14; 13.3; 13.6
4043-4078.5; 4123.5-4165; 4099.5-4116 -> 2.2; 13.3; 13.2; 13.3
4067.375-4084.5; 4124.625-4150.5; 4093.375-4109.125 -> 2.5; 12.7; 12.9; 12.8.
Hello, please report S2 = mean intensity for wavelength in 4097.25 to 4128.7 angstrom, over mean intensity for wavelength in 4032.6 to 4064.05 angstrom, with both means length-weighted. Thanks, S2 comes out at 0.85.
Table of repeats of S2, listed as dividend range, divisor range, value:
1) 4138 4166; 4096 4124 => 1.16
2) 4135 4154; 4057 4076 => 1.01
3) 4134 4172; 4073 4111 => 1.13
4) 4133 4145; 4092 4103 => 1.23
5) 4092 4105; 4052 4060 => 0.81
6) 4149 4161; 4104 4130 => 1.13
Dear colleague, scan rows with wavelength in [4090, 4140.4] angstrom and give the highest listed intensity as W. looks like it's 14.44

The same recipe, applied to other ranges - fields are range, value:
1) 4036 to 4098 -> 14.72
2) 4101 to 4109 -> 11.73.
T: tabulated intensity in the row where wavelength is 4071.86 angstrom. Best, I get 12.98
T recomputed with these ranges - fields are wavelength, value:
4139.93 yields 14.44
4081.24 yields 12.15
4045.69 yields 13.55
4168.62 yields 12.39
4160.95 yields 15.44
